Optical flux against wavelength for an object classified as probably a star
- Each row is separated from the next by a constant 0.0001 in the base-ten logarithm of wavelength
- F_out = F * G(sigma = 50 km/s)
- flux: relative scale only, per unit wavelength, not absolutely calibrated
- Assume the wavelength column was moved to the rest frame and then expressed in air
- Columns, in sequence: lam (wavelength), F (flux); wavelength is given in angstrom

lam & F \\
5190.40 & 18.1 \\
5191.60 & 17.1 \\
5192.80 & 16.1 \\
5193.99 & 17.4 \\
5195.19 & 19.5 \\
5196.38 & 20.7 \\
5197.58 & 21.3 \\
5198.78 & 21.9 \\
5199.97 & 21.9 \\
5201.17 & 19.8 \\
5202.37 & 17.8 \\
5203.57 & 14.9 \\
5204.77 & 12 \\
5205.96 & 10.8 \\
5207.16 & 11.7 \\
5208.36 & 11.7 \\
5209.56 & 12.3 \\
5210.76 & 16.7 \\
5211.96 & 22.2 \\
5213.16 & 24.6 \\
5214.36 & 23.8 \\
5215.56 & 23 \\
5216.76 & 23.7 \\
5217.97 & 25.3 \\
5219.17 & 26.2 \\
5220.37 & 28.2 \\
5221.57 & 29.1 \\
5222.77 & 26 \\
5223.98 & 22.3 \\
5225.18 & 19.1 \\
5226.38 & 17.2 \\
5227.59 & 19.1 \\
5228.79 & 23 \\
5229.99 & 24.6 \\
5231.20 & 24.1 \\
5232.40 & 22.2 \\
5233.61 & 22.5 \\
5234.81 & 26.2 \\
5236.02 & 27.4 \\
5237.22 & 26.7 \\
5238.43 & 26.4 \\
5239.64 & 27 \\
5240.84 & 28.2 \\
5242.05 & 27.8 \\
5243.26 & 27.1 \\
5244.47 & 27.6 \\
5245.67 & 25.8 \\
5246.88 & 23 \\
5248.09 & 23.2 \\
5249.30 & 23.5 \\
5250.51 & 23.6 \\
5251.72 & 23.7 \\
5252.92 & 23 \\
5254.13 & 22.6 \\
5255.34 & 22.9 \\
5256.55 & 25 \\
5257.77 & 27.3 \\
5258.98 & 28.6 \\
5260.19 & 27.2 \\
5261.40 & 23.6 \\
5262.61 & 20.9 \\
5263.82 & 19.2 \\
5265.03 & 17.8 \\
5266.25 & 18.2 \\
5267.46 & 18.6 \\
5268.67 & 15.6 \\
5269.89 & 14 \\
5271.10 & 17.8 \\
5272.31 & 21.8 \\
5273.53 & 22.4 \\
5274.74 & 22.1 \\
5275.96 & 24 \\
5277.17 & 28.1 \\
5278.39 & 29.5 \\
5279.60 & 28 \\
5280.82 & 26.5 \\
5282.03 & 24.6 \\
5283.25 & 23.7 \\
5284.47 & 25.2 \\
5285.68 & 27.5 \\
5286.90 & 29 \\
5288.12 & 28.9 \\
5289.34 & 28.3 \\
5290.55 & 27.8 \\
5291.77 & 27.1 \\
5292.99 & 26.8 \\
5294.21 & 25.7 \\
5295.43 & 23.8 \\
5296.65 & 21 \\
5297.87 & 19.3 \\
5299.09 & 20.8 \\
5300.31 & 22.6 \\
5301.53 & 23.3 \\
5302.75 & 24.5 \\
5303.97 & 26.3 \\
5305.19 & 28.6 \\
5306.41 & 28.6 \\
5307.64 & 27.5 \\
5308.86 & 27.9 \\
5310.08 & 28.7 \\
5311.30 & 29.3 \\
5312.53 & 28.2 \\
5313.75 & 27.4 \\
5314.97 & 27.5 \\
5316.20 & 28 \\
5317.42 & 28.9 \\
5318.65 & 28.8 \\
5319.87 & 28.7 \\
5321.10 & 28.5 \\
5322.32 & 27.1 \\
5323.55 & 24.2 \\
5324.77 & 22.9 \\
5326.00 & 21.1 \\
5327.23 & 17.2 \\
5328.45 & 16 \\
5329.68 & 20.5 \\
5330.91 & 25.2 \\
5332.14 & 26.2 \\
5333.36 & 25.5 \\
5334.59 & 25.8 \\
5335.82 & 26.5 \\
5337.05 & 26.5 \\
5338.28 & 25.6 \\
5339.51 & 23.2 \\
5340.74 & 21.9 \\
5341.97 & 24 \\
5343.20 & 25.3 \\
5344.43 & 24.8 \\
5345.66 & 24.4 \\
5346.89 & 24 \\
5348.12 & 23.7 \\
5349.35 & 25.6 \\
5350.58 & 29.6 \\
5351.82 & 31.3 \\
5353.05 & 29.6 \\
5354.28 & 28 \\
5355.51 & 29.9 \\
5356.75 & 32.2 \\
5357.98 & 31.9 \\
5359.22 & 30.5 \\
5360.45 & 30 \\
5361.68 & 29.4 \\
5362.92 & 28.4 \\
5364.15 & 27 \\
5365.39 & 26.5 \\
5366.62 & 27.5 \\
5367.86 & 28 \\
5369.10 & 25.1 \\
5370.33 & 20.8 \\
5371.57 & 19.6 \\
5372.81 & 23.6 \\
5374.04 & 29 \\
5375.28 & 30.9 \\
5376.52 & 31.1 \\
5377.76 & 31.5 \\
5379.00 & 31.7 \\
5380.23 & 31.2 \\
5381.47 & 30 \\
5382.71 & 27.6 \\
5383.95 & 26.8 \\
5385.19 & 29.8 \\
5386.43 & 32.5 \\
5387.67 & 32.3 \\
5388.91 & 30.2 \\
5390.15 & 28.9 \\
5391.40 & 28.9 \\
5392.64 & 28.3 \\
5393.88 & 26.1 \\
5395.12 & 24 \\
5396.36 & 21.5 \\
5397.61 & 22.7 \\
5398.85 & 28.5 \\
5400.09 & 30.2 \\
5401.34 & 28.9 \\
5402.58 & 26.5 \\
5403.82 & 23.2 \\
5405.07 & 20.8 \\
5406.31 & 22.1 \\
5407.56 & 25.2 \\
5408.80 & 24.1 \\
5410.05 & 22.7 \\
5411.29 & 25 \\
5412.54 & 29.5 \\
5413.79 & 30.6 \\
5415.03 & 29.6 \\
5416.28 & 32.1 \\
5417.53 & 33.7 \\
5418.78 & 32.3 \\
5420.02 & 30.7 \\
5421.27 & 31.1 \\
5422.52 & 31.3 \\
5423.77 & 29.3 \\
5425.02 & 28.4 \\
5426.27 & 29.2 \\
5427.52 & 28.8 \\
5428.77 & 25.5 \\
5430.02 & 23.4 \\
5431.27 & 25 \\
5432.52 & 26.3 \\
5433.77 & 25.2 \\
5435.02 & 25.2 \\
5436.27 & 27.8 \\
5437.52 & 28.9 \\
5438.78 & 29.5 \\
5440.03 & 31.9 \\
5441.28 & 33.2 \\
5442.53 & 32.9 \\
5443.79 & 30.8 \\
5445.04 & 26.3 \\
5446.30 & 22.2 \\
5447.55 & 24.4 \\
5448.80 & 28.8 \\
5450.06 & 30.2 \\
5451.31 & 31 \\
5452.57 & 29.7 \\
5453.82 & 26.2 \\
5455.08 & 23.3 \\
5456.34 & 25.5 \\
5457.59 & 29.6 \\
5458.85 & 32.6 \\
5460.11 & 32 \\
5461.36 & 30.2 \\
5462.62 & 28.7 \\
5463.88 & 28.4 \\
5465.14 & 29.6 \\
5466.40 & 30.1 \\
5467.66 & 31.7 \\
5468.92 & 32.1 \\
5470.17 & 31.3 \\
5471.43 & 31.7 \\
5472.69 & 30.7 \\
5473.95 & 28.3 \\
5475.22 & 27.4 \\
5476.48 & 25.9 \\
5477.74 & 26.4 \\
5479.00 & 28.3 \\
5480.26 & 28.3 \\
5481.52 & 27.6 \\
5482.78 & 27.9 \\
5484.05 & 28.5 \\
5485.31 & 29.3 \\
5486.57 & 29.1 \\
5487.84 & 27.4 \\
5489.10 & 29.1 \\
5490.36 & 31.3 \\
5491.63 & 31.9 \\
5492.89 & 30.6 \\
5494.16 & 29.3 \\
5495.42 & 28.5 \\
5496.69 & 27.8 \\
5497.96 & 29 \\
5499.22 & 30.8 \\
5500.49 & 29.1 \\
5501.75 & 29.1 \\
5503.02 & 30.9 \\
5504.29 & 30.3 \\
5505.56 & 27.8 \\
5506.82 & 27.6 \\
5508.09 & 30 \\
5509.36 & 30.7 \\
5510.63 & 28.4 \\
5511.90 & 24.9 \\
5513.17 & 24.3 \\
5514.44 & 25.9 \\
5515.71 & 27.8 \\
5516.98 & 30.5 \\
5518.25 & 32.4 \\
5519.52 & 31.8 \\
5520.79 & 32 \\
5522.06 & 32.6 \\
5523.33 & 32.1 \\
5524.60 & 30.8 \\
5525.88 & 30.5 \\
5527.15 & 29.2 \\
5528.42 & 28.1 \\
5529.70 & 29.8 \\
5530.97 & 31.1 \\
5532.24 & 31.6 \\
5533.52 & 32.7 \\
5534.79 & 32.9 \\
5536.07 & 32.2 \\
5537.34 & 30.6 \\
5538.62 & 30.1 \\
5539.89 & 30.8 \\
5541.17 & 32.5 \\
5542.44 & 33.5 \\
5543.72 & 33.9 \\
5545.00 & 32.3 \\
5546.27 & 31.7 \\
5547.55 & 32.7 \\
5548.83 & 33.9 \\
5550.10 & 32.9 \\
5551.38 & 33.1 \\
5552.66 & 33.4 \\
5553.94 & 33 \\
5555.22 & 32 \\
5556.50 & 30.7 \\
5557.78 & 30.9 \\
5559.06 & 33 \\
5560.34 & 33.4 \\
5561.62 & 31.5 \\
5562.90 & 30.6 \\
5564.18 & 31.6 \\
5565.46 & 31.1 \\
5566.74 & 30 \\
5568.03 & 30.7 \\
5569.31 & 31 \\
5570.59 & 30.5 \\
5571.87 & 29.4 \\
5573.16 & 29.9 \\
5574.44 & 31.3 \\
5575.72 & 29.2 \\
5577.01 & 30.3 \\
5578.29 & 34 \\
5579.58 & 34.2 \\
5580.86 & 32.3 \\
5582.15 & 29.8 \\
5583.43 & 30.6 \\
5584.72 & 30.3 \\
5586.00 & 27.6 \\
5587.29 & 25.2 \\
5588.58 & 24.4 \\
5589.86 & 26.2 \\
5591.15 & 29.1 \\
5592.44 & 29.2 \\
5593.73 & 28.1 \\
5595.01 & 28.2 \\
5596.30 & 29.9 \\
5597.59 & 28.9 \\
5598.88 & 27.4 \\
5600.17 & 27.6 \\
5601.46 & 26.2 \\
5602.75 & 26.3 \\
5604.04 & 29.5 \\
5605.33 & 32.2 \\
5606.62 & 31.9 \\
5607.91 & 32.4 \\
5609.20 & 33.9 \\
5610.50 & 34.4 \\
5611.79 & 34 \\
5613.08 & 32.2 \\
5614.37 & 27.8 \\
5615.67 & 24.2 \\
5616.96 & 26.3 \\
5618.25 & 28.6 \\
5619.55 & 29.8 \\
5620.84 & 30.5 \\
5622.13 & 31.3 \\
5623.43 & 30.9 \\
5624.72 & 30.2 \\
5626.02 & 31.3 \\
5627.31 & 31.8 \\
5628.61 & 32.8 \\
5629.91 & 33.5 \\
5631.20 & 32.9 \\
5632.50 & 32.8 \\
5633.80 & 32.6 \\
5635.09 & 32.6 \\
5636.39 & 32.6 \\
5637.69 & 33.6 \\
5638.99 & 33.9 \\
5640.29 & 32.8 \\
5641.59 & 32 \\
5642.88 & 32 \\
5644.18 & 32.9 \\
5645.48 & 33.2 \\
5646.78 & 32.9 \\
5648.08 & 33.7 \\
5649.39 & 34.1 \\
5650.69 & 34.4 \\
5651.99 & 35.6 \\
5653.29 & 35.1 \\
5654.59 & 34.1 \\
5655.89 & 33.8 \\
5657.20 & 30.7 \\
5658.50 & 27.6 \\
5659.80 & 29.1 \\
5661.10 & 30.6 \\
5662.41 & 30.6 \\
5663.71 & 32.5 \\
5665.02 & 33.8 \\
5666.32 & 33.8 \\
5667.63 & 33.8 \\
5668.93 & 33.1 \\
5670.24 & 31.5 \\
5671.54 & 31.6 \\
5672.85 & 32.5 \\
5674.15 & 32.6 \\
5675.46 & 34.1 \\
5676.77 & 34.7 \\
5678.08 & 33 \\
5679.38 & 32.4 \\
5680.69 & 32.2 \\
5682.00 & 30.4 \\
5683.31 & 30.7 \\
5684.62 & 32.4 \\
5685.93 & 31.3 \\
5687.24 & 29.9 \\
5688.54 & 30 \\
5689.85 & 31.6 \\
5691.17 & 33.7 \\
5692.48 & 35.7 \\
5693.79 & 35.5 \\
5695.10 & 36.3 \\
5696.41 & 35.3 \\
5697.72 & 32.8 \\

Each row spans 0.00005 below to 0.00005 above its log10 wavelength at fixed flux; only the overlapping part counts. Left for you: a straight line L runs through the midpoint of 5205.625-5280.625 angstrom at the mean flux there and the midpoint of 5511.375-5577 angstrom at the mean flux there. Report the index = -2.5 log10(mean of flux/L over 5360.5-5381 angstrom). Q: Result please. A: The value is -0.053 mag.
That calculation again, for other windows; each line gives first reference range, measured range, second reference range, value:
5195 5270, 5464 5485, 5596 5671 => -0.048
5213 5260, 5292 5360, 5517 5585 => 0.032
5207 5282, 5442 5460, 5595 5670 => -0.022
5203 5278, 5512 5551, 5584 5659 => -0.079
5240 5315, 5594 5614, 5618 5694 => 0.037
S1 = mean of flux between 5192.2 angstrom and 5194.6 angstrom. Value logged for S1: 16.8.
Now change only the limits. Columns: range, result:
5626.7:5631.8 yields 32.7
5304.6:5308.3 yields 28.2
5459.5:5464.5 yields 29.8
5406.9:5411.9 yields 24.2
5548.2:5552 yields 33.4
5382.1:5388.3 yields 29.8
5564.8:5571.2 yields 30.7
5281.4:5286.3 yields 25.3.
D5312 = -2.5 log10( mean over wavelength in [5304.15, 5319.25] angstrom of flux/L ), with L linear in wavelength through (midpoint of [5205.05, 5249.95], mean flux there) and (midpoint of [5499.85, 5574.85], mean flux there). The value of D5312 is -0.13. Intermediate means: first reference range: 22.9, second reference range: 30.8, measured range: 28.2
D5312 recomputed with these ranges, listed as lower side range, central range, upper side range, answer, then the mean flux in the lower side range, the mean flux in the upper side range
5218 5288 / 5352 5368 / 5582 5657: -0.13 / 24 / 30.9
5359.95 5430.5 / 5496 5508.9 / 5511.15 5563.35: 0.04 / 27.8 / 31.2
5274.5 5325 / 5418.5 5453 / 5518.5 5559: 0.04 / 26.4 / 31.8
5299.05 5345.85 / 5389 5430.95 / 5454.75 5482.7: 0.01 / 25.4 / 29.1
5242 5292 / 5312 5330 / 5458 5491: 0.01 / 24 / 29.4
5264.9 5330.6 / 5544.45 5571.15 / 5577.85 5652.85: -0.08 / 24.6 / 30.9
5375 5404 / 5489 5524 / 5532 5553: 0.07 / 28.5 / 32.4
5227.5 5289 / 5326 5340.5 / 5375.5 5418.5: 0.13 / 24.1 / 27.9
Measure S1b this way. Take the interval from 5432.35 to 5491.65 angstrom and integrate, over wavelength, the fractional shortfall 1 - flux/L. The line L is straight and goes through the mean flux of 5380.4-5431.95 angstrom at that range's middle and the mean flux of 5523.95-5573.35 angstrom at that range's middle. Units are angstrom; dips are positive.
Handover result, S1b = 0.8 angstrom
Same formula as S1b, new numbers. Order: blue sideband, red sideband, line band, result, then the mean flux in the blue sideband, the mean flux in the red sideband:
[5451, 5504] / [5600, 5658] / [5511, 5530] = 0.3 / 29.2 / 31.8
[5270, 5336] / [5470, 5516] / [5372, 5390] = -2.0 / 25.3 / 28.7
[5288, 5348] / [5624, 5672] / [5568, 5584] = 0.0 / 25.3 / 32.6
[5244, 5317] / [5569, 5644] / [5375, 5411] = -1.2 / 24.6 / 30.4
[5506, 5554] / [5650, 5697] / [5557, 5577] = 0.3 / 30.9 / 32.7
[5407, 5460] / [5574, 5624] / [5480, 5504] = -0.4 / 28.3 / 29.6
